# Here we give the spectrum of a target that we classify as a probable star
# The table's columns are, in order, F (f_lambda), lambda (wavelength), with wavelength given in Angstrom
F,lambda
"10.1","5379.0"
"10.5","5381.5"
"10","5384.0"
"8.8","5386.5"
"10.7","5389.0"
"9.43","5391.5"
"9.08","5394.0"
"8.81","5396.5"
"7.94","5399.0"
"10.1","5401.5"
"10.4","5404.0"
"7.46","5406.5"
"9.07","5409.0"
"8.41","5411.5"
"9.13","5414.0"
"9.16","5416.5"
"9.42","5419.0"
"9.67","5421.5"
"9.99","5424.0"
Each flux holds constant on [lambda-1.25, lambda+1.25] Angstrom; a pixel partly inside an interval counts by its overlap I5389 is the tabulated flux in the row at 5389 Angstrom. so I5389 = 10.7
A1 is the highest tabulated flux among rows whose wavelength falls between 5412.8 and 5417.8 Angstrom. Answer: 9.16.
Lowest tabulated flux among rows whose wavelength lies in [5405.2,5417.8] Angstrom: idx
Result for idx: 7.46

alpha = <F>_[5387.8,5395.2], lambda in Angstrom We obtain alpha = 9.73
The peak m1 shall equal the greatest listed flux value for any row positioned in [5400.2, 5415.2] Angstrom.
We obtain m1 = 10.4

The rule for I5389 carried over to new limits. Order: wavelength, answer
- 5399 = 7.94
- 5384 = 10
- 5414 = 9.13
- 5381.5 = 10.5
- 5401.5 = 10.1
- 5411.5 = 8.41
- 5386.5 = 8.8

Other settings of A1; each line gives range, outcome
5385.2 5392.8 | 10.7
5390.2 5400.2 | 9.43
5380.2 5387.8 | 10.5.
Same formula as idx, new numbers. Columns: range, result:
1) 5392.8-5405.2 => 7.94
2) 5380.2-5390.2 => 8.8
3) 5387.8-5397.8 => 8.81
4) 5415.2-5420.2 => 9.16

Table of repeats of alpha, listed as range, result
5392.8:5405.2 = 9.26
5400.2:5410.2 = 9.25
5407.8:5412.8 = 8.74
